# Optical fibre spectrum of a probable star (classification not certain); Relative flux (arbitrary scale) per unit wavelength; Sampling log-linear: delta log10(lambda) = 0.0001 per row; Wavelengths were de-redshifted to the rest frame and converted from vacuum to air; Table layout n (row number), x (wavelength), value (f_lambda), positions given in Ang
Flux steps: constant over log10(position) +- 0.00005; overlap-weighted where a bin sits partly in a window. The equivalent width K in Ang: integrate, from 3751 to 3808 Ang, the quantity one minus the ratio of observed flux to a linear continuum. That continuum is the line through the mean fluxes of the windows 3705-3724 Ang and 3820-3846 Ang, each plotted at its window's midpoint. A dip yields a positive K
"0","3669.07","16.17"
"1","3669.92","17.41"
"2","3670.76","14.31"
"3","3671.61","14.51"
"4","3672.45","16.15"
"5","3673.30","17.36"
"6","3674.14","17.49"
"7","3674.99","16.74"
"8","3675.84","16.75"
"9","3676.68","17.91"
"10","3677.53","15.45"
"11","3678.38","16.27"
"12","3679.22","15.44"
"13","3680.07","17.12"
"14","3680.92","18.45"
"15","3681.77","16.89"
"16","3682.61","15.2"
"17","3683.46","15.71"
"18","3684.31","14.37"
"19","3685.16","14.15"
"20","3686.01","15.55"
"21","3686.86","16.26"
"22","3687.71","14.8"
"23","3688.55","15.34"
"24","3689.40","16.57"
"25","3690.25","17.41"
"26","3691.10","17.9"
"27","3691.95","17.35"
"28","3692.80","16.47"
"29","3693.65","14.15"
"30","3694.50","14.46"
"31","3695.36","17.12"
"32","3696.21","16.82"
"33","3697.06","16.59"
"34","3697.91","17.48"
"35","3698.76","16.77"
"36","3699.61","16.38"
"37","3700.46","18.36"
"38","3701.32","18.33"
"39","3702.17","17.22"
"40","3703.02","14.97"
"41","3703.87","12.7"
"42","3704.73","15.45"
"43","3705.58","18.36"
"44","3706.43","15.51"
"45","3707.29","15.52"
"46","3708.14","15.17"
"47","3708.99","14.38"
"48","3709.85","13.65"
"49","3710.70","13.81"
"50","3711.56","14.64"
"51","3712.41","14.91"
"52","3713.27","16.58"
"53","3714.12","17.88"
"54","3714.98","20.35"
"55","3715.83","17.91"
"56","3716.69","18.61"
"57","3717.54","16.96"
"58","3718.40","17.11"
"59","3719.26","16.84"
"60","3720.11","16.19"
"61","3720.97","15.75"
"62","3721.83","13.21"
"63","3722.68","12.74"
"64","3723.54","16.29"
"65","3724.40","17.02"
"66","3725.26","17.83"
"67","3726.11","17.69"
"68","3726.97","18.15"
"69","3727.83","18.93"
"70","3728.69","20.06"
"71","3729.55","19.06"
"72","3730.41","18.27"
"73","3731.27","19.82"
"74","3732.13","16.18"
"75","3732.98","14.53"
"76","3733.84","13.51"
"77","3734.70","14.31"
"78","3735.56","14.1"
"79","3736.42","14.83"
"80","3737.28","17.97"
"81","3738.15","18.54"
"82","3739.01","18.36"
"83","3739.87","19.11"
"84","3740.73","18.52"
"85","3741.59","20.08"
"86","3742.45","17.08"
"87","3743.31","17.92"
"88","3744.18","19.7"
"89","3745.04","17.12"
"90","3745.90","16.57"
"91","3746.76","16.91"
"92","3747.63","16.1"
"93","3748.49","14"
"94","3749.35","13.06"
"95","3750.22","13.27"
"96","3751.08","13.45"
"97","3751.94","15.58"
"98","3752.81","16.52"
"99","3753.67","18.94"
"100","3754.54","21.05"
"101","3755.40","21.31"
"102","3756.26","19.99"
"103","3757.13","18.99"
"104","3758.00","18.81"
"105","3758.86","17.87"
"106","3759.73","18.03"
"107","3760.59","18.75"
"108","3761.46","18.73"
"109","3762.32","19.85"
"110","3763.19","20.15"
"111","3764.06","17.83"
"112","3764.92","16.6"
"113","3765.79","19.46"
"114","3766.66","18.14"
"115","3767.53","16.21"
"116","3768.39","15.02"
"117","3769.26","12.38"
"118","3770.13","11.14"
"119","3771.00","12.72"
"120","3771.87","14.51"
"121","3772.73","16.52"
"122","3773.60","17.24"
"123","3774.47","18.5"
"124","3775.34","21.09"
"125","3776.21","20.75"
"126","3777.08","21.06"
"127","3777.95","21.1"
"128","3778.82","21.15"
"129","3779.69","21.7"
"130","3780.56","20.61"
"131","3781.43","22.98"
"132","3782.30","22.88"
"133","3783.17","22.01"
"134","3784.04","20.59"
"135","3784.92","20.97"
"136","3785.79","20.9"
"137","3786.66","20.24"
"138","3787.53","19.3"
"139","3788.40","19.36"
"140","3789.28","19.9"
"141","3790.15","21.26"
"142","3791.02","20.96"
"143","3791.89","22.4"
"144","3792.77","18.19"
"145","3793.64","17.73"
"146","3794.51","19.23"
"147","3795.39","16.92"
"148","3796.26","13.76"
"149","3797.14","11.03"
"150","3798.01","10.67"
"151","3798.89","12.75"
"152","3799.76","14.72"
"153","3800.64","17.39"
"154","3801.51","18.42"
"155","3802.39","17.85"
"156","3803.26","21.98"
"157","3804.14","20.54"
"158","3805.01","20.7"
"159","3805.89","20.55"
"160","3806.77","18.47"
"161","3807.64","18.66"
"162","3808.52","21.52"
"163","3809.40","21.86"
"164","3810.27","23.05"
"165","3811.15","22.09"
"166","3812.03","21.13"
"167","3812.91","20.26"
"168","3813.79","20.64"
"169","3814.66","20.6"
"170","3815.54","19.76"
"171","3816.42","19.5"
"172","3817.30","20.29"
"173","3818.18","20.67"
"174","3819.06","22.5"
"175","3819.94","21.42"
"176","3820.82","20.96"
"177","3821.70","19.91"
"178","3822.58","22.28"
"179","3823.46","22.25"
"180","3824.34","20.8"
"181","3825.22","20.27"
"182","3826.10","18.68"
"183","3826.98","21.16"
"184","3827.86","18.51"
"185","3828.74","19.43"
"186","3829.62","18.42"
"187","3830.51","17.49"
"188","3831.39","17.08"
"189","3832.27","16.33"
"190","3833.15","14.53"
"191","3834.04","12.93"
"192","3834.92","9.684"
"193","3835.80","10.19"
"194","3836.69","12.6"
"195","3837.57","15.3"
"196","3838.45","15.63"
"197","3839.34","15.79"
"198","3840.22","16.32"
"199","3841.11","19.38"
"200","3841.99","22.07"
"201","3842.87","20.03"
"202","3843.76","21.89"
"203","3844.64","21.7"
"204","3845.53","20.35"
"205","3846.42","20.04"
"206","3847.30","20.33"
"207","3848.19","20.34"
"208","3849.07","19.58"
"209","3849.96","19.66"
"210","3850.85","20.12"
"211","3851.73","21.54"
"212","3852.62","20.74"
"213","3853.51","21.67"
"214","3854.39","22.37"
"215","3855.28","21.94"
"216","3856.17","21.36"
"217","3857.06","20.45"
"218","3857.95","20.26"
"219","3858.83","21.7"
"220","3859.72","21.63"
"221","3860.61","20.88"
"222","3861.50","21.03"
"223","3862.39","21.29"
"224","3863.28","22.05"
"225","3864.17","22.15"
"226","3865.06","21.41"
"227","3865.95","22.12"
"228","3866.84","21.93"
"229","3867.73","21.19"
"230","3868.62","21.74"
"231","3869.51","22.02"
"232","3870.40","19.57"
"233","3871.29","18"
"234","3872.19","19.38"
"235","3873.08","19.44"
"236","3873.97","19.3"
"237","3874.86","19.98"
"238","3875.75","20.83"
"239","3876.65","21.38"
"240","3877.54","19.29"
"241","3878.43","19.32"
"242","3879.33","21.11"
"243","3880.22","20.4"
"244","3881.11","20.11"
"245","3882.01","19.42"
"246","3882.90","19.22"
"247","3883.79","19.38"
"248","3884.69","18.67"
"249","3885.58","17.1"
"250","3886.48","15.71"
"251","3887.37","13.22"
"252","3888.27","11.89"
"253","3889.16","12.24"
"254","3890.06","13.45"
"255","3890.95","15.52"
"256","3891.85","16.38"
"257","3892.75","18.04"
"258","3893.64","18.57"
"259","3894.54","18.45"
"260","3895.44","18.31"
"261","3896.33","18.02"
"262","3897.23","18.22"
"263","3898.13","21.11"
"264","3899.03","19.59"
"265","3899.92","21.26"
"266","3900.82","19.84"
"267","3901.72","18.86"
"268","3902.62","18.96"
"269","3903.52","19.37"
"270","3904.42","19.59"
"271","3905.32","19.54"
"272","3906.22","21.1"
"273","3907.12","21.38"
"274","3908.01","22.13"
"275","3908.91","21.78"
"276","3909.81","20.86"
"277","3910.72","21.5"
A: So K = -4.4 Ang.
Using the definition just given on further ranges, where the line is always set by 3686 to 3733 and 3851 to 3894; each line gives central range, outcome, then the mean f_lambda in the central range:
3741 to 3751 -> 0.4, 16.5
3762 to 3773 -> 0.9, 16.2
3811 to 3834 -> -1.4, 19.7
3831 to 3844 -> 2.1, 15.9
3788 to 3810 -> -0.1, 18.3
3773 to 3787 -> -2.3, 20.8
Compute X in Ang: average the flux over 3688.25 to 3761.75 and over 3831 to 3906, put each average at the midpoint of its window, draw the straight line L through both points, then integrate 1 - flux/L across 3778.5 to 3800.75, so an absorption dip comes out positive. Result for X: -1.3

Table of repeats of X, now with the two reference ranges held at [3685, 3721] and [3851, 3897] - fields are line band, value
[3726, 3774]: 0.0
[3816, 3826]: -1.3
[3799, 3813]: -1.2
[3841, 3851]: -0.8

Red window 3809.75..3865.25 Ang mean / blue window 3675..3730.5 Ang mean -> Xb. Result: 1.2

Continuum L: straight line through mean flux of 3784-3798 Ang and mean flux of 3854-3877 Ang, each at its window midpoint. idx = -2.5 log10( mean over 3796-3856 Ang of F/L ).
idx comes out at 0.05 mag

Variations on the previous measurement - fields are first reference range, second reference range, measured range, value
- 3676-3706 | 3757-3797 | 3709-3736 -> 0.04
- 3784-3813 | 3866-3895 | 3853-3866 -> -0.15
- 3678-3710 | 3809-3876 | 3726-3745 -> -0.03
